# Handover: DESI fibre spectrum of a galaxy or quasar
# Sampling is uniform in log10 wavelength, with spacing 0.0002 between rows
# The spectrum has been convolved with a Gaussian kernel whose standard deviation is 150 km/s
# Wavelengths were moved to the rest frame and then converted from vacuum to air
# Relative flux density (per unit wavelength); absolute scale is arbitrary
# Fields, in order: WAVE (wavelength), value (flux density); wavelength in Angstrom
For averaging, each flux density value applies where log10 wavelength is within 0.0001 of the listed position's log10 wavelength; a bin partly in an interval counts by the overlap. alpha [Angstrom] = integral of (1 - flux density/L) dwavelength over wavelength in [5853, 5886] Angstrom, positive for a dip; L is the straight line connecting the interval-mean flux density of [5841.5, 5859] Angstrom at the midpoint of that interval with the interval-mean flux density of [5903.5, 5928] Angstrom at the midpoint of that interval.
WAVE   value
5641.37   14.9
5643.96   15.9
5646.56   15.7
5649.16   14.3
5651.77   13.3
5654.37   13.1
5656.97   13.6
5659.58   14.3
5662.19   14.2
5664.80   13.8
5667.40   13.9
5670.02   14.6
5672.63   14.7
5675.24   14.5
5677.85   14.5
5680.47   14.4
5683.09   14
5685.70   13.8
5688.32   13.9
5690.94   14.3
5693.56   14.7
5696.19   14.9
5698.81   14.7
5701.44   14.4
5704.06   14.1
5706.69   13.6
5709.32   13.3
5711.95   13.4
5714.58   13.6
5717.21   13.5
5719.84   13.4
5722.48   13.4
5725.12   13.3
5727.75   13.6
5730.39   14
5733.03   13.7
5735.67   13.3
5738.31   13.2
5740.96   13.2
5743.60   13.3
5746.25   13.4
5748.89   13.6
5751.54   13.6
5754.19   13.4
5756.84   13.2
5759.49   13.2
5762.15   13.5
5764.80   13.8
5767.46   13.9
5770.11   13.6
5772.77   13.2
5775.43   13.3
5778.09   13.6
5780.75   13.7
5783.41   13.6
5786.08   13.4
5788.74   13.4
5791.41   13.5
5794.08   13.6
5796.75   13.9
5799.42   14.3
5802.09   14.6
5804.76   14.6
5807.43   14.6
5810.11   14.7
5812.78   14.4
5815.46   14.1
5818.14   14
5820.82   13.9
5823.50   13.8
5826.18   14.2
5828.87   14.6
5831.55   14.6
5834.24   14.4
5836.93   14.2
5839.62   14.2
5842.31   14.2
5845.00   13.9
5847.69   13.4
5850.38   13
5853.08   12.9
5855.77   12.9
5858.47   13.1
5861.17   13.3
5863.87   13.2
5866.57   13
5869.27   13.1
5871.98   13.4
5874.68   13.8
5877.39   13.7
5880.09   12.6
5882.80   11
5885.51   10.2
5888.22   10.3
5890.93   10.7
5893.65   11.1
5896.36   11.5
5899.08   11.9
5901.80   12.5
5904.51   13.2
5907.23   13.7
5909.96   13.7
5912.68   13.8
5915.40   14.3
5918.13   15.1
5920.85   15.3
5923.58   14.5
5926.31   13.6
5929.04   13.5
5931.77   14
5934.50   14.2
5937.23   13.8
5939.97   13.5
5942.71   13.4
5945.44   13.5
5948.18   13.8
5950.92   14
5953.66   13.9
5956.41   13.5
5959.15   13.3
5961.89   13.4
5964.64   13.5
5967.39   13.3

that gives 1.7 Angstrom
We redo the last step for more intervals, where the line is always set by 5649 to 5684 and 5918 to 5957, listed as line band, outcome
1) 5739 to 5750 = 0.5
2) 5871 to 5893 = 3.3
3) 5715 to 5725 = 0.4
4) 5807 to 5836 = -0.6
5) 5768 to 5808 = 0.7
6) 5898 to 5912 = 0.9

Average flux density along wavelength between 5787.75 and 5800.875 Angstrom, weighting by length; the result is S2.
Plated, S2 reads 13.8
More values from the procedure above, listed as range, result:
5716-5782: 13.5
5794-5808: 14.3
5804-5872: 13.8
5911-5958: 14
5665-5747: 13.9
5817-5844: 14.2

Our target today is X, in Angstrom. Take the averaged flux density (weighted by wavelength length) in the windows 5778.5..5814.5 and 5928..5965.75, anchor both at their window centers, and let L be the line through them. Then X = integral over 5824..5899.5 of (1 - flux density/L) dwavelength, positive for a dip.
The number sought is 4.9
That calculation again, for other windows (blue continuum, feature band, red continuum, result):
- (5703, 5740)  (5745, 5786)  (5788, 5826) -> 0.95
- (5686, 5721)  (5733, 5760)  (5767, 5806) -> 0.97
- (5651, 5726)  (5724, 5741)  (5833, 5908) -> 0.25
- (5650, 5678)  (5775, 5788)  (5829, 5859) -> 0.31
